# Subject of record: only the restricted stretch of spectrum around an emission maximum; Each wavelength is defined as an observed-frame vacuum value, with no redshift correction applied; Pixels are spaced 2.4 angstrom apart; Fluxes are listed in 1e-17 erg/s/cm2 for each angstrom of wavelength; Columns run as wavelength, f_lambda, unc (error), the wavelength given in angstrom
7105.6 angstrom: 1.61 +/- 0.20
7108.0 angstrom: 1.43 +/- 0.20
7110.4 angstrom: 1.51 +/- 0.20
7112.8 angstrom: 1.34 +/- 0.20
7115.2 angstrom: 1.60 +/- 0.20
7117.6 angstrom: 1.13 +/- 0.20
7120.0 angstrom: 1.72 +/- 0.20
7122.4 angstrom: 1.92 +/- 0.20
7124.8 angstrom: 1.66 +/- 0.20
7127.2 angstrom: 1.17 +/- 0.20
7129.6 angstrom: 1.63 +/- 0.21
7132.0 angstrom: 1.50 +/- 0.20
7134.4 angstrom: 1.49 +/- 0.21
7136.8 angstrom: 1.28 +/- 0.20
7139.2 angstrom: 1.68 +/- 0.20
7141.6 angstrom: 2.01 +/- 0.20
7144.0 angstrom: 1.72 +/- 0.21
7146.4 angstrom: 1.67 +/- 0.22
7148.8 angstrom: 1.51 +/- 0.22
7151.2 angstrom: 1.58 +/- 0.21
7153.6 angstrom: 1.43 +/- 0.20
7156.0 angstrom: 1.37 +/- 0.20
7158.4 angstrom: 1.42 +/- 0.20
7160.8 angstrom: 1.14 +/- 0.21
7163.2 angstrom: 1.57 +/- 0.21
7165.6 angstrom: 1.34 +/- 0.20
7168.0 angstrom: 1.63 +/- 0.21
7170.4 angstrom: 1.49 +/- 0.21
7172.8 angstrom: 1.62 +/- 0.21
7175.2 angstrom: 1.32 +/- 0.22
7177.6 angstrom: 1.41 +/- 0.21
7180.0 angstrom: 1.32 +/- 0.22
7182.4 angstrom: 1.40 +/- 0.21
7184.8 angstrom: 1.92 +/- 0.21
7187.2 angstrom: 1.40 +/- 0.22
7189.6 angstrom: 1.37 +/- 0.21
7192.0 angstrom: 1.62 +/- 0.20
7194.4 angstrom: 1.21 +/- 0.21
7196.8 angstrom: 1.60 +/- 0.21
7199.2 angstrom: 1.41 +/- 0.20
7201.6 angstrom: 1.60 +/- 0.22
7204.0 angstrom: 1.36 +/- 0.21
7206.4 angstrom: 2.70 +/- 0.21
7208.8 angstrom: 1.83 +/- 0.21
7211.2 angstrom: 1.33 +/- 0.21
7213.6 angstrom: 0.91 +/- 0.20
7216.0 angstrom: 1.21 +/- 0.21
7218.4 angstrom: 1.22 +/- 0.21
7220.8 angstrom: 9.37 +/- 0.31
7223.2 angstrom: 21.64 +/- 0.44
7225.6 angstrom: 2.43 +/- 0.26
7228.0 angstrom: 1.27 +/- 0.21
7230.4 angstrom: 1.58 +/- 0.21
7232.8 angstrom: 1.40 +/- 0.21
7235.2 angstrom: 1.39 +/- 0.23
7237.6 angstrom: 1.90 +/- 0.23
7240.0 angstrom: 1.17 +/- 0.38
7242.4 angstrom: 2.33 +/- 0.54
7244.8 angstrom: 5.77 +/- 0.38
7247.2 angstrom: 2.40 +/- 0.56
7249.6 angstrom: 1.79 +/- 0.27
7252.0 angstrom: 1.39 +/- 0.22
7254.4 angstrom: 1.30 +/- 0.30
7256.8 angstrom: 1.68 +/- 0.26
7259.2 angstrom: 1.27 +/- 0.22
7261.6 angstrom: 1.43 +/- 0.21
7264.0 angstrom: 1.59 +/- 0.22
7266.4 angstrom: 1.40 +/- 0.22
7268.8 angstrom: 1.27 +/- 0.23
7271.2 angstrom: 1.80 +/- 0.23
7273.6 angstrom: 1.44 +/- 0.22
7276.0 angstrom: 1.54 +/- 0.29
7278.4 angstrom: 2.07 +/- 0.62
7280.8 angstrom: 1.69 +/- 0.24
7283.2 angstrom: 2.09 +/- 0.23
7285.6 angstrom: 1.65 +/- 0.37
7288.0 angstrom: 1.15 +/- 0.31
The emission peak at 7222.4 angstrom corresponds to H-alpha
